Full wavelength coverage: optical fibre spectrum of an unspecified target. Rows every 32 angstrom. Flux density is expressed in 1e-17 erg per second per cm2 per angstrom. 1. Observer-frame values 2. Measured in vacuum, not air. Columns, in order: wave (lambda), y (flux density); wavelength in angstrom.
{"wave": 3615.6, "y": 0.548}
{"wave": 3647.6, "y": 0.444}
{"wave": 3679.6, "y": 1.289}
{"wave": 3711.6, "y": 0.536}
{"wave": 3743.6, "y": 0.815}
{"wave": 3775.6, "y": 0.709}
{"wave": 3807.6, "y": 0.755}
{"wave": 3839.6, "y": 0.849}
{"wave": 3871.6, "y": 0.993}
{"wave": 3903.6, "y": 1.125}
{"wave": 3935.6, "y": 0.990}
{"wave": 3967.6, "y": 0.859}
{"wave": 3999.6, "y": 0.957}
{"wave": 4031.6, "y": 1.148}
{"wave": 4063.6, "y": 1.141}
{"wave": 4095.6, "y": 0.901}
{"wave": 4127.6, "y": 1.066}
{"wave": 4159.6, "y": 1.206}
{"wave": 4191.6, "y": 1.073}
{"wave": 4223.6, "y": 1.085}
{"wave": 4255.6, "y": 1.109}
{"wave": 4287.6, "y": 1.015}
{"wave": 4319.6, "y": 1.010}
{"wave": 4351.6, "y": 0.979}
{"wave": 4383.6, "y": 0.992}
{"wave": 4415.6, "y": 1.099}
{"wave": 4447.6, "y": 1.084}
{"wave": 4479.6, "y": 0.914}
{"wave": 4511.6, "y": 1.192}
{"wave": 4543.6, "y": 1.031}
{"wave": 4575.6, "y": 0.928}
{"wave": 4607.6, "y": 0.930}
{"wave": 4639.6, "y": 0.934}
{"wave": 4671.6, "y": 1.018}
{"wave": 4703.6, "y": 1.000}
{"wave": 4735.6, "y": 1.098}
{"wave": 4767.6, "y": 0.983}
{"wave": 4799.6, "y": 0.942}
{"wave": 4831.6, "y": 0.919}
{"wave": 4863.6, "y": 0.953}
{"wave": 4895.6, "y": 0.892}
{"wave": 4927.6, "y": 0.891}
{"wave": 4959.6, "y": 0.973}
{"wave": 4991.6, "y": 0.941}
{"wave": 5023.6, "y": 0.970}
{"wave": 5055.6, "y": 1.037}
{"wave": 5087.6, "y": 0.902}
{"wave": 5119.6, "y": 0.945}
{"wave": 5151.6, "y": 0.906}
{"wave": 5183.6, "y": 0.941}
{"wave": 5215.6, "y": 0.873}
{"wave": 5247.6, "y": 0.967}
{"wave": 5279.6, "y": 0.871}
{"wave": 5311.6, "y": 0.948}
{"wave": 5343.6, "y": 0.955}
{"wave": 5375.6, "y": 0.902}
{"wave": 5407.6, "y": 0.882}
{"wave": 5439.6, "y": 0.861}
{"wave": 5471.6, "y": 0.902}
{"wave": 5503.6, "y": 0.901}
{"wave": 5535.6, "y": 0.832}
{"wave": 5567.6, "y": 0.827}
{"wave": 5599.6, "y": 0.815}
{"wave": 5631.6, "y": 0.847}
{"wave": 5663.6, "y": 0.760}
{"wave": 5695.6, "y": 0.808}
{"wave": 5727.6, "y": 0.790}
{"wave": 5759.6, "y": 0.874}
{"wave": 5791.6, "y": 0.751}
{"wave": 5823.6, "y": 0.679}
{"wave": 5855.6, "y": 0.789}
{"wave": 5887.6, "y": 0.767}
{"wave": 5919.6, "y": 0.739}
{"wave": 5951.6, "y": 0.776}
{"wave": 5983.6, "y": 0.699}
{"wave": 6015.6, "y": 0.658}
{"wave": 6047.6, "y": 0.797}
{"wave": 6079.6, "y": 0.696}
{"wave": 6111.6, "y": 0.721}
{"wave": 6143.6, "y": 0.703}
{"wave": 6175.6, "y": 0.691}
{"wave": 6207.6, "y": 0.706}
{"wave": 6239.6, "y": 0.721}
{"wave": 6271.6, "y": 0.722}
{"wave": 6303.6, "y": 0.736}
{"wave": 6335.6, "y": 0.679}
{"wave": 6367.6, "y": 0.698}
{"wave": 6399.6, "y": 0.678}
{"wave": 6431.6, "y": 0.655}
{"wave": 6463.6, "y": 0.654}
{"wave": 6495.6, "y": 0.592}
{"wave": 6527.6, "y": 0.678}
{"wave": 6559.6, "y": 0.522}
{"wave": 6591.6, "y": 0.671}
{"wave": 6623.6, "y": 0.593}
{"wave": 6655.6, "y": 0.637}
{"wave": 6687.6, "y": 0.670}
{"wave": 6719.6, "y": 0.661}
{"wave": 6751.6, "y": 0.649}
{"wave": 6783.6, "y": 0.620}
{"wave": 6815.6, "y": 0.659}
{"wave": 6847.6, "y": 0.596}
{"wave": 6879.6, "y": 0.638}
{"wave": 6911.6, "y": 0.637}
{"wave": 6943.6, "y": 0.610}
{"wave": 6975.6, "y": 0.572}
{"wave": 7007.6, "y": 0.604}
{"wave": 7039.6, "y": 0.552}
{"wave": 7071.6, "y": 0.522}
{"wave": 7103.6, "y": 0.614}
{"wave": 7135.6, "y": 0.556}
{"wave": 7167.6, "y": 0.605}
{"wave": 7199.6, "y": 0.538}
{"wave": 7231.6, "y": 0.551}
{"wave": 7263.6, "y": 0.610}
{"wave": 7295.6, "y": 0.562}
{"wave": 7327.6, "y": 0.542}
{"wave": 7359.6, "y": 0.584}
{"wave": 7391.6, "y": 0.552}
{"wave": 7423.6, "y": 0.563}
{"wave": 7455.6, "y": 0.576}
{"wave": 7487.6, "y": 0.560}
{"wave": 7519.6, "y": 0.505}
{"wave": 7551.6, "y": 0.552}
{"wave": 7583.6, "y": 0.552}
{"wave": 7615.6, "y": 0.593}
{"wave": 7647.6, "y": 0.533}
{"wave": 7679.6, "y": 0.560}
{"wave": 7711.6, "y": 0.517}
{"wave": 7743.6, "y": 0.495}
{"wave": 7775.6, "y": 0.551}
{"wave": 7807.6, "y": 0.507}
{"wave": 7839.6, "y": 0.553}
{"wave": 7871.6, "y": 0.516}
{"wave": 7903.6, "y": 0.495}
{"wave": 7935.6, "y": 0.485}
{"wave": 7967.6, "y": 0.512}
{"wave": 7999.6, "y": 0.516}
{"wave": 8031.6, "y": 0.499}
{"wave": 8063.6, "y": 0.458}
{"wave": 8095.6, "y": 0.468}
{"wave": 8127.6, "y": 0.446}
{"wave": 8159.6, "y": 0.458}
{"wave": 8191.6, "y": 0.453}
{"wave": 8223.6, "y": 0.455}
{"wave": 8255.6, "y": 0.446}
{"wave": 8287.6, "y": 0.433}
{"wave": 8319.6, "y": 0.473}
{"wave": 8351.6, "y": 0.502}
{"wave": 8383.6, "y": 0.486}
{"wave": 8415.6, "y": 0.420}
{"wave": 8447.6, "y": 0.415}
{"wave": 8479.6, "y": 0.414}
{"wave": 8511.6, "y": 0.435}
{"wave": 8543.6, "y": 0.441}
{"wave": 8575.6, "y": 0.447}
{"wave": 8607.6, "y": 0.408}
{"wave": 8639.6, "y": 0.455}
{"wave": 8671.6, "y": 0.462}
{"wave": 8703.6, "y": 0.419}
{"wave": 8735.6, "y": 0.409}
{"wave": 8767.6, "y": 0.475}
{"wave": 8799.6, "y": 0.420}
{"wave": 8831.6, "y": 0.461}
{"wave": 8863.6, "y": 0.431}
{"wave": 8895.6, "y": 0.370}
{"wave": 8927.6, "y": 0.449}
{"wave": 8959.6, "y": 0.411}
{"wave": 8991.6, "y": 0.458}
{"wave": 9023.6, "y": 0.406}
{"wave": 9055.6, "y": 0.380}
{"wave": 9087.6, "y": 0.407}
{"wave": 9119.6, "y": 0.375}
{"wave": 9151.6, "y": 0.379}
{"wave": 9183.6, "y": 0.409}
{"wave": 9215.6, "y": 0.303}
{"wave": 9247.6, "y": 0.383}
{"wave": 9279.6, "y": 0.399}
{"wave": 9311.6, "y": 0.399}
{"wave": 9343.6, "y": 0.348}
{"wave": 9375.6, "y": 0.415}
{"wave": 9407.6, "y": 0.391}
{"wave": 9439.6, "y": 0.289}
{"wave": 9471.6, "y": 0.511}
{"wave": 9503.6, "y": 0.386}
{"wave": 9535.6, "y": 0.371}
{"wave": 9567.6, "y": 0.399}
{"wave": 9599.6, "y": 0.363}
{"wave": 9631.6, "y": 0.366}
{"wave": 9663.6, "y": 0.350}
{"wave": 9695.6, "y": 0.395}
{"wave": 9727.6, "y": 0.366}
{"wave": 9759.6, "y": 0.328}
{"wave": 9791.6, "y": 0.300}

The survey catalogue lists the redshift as 0.00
